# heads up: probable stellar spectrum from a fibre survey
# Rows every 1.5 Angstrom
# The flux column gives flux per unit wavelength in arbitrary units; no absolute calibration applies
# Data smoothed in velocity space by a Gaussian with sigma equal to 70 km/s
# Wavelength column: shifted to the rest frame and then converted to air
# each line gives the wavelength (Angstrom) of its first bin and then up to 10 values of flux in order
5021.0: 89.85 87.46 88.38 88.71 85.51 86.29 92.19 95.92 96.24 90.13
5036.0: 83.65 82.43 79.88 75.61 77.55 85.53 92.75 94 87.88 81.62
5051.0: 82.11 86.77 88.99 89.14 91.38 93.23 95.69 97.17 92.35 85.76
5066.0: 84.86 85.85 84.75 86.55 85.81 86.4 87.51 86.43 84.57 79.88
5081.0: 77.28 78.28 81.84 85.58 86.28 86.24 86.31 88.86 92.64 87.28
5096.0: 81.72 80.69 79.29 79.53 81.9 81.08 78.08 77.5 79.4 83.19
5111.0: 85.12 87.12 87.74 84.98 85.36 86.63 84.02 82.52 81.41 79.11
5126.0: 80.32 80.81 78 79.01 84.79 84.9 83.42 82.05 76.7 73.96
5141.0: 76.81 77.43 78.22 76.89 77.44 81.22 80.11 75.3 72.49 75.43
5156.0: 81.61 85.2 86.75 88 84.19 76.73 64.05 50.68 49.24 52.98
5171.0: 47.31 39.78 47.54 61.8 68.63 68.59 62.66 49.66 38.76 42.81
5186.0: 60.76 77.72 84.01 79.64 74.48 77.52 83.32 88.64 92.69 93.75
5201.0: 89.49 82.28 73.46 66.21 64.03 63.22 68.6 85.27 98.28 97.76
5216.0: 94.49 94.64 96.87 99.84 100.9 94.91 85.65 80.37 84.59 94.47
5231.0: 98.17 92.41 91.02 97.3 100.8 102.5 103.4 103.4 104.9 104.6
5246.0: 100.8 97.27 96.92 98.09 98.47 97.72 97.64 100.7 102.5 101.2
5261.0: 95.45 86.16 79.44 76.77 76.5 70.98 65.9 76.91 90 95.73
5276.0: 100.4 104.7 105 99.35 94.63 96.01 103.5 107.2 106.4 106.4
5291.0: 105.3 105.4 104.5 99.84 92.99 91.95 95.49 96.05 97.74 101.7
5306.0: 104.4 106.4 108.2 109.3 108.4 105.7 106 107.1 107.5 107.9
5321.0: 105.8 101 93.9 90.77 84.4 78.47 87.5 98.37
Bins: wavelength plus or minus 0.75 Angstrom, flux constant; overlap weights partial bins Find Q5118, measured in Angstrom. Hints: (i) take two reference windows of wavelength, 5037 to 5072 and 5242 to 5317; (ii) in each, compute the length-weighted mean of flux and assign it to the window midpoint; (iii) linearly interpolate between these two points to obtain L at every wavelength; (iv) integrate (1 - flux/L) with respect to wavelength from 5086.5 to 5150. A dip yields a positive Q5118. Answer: 5.7 Angstrom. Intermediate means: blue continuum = 87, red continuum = 97.7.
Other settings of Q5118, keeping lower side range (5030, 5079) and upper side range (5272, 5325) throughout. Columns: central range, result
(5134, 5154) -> 3.20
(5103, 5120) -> 1.40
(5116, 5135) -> 1.94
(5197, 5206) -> 1.17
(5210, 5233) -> 1.16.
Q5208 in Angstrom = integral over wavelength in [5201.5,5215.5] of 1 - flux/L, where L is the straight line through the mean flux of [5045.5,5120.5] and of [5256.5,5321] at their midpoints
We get 2.2 Angstrom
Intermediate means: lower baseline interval 85.5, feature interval 78.2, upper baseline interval 97.8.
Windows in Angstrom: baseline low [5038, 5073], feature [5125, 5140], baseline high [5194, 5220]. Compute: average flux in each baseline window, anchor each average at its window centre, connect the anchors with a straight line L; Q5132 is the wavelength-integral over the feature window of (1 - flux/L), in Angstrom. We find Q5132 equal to 0.9 Angstrom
